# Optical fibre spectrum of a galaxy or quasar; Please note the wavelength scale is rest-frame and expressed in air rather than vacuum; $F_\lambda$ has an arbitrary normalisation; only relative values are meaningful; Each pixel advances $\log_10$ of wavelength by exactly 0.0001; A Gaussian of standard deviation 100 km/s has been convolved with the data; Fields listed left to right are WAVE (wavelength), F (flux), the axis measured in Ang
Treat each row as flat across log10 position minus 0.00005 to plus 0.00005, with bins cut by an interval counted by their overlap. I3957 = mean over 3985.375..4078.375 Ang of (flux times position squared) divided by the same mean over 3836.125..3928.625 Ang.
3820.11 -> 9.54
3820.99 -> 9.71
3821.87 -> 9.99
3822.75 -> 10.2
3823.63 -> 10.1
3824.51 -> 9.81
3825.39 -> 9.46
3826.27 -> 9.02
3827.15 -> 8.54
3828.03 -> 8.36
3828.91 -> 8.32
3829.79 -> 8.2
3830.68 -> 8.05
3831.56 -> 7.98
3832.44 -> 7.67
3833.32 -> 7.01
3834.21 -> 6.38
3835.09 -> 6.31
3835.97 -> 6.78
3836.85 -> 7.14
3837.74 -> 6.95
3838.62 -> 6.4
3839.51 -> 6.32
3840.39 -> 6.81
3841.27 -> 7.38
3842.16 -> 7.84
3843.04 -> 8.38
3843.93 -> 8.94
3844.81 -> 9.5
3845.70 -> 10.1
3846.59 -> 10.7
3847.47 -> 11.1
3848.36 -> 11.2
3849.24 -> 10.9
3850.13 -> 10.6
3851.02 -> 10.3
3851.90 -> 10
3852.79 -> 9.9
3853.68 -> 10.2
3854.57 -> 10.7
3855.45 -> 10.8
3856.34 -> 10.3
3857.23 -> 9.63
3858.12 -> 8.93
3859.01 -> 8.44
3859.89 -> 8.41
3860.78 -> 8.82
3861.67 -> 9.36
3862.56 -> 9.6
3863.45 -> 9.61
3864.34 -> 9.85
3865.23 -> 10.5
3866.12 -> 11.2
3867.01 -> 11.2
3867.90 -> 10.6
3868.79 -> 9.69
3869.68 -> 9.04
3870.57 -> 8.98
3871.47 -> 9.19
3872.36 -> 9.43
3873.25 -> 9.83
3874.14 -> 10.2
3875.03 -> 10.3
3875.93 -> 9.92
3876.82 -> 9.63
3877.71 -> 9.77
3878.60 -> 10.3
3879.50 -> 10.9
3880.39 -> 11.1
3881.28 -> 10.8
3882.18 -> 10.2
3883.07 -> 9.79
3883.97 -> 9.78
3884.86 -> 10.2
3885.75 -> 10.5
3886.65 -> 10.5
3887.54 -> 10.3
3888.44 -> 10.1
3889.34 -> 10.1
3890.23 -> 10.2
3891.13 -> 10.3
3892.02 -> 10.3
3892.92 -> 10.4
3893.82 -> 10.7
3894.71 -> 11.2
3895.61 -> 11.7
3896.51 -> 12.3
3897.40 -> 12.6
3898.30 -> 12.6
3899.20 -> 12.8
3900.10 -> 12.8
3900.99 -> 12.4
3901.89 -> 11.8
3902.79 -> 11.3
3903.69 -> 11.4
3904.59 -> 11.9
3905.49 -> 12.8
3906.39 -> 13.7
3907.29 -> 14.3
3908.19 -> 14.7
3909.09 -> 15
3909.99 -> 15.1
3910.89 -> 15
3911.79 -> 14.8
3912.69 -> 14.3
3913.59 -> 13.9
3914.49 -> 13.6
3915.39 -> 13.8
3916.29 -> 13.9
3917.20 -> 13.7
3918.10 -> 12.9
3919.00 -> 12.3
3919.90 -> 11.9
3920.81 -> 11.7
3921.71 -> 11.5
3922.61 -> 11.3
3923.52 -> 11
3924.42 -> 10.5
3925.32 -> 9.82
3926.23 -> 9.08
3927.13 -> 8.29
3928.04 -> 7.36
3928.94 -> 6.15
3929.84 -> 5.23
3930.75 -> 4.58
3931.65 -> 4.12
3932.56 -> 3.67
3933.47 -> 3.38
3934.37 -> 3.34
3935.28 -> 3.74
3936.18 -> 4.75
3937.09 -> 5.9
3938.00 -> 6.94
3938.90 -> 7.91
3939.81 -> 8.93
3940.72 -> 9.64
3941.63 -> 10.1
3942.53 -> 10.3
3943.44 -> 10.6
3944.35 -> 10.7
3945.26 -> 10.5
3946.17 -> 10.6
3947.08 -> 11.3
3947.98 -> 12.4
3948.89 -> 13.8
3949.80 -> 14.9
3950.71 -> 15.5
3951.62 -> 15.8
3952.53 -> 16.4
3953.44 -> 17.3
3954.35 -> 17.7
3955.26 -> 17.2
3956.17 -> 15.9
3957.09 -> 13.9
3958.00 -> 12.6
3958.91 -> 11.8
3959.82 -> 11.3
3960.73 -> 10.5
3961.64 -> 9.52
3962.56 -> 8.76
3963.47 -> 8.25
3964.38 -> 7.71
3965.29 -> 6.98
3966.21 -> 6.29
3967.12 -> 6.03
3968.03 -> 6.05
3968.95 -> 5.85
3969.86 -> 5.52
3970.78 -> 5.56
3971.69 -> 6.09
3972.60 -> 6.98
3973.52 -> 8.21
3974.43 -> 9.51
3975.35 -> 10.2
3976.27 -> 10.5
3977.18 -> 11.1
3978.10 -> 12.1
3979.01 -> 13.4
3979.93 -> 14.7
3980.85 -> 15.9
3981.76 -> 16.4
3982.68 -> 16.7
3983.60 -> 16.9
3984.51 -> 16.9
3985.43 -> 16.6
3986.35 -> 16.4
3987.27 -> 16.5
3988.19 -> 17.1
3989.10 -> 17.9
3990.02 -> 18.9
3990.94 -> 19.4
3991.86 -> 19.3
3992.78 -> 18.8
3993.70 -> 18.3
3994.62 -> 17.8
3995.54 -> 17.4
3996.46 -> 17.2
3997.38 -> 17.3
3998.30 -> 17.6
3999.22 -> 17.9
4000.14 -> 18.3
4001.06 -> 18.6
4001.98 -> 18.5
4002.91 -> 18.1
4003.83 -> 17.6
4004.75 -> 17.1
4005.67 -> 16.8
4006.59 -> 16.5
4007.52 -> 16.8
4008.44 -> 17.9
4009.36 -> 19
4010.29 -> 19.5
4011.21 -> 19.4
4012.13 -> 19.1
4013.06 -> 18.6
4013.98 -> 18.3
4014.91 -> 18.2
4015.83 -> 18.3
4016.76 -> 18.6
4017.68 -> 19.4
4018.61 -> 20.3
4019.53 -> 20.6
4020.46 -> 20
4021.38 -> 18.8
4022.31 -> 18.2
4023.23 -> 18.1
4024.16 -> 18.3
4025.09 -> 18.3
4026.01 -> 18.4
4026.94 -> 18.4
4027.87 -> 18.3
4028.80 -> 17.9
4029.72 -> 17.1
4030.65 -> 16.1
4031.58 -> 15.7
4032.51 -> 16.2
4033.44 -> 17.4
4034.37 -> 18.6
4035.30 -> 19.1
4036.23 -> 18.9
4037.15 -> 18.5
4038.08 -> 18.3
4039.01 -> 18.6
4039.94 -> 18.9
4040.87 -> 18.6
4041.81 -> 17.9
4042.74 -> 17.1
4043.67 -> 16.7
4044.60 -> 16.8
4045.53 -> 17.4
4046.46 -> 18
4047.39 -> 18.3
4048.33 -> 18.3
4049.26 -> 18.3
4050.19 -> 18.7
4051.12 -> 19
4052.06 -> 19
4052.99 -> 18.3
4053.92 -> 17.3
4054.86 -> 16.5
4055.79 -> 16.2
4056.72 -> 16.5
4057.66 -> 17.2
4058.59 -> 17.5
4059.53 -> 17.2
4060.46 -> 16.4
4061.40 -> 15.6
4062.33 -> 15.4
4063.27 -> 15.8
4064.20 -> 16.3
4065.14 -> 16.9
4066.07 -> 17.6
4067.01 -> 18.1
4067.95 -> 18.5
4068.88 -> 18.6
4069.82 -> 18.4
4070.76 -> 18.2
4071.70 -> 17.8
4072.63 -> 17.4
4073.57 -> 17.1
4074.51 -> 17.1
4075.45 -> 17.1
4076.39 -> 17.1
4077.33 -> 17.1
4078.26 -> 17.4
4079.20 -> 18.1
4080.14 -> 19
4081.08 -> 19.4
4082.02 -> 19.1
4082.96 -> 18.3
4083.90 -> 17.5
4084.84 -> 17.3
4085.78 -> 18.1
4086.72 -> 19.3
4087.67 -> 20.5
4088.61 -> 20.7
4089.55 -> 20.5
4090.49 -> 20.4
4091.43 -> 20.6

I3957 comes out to 1.80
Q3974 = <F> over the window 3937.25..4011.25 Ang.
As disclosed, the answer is 13.6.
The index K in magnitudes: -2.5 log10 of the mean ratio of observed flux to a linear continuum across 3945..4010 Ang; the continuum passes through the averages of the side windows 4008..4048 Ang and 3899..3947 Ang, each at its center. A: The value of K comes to 0.04 mag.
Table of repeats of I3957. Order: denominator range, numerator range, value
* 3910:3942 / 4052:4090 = 2.02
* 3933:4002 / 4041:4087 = 1.48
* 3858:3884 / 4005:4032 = 2.00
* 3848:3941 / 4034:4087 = 1.87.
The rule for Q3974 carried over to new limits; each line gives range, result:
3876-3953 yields 10.8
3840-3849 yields 9.25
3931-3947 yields 7.42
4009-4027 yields 18.9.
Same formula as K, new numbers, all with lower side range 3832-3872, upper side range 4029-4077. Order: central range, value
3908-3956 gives 0.139 mag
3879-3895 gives 0.017 mag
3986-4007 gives -0.176 mag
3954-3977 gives 0.400 mag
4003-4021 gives -0.172 mag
